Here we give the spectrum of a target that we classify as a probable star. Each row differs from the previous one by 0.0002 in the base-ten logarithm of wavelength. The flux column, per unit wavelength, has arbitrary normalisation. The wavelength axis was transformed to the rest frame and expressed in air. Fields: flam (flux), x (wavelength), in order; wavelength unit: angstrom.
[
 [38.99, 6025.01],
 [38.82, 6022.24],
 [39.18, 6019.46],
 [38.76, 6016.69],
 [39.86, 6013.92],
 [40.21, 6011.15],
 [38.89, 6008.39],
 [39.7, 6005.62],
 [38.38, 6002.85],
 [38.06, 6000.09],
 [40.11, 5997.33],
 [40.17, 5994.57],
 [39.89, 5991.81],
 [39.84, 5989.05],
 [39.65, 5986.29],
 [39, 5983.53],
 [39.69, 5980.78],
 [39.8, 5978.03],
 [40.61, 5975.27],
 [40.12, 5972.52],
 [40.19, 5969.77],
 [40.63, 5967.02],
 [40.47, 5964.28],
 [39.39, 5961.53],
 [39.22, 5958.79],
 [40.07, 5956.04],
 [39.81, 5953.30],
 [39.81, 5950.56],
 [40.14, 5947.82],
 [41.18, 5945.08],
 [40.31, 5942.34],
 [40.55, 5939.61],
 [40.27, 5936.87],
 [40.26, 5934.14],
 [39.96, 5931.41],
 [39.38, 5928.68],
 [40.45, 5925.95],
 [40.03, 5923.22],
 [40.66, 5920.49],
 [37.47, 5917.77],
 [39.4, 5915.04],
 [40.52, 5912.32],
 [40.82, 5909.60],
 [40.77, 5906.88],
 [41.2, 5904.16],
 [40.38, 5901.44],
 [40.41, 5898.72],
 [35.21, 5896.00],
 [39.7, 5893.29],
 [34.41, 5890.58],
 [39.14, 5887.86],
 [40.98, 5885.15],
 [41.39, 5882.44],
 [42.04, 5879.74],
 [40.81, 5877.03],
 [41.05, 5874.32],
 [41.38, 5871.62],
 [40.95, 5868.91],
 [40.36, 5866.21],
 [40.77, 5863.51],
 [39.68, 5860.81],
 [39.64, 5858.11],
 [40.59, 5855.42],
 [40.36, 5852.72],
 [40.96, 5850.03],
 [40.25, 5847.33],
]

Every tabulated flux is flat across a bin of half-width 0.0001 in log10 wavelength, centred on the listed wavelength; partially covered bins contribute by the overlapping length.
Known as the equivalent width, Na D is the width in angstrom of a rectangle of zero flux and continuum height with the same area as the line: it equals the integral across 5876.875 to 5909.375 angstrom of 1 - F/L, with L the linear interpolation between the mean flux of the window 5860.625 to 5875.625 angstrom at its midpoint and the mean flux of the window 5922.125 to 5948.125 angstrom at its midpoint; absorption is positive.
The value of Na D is 0.7 angstrom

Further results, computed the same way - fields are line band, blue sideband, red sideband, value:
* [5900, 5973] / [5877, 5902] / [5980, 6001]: -1.25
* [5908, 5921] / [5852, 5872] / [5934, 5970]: 0.17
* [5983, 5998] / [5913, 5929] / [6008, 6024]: -0.16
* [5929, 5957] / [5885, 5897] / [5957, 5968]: -0.65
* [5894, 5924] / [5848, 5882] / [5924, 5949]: 0.55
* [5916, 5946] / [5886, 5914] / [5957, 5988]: -0.36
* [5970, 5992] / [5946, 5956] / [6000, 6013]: -0.16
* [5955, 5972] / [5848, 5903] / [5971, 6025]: -0.15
